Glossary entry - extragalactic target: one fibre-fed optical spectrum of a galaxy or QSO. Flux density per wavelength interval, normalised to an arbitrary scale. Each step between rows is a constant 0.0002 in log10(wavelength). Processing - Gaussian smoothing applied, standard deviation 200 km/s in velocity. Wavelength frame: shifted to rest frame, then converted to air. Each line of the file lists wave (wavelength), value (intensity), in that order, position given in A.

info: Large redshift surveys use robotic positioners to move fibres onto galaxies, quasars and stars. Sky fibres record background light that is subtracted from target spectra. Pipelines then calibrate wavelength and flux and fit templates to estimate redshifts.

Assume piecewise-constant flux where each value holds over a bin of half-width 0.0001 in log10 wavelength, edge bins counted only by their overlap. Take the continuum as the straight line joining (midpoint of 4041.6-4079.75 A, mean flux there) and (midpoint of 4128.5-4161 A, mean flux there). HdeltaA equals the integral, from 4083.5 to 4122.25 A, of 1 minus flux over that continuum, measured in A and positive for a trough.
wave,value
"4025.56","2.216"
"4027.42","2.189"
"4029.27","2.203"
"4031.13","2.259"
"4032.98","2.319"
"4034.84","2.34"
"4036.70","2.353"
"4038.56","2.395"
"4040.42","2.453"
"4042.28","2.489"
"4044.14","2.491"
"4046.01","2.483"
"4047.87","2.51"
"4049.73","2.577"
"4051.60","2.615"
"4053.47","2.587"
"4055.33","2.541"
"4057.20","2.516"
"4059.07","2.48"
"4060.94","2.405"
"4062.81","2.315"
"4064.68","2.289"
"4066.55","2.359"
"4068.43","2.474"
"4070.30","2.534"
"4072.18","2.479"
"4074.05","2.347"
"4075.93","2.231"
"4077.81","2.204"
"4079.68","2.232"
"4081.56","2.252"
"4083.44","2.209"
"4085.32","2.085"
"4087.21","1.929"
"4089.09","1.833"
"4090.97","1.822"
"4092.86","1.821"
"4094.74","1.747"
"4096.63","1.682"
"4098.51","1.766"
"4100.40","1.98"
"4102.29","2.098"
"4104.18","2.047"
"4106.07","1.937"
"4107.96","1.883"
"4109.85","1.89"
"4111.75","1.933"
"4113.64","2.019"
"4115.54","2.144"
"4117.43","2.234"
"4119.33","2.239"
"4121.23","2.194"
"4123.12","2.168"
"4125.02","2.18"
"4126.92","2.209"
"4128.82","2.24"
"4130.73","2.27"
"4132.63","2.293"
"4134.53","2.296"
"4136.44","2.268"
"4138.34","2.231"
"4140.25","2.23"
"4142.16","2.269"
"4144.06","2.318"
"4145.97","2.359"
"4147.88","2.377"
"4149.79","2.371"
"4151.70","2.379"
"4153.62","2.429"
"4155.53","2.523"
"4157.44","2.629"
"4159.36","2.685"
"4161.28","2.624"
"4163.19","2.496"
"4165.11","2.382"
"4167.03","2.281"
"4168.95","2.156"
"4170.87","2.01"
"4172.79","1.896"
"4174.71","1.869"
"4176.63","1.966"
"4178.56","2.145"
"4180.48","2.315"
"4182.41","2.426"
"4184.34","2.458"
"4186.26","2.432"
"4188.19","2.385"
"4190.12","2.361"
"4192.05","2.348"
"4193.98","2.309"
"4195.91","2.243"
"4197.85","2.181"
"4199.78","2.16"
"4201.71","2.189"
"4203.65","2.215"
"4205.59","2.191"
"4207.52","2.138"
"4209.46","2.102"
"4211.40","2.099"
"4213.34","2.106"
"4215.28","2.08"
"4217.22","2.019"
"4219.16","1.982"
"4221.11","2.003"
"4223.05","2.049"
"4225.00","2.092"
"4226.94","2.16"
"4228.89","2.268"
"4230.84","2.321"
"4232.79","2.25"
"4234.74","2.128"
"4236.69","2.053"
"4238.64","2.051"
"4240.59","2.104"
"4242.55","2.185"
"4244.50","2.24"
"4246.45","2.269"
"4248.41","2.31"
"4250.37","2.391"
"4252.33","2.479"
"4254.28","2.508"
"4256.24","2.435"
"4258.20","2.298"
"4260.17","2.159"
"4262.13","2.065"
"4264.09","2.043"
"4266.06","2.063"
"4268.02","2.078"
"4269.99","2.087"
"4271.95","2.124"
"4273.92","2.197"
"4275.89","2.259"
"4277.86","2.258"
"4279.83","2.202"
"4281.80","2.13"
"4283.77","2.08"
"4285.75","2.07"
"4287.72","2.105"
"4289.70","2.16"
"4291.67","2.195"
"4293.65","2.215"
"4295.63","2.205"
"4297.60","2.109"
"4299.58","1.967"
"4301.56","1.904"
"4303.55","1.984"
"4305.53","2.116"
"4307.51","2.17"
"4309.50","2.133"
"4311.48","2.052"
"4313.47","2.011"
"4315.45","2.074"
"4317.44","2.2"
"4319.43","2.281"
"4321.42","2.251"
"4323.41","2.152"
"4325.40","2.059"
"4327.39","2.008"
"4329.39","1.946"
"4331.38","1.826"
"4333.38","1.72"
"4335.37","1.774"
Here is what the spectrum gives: 7.00 A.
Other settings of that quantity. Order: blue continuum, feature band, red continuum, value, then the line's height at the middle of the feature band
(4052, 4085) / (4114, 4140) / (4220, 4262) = 1.1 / 2.33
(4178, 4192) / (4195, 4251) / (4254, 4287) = 3.0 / 2.28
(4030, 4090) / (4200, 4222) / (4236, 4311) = 1.2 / 2.22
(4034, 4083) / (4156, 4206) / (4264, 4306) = -0.7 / 2.26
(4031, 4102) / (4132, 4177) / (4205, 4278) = -1.8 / 2.22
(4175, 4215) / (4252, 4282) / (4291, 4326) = -0.7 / 2.16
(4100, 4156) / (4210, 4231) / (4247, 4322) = 0.8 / 2.18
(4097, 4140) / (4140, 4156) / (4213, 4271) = -1.8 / 2.13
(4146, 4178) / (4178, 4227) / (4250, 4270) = 1.8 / 2.28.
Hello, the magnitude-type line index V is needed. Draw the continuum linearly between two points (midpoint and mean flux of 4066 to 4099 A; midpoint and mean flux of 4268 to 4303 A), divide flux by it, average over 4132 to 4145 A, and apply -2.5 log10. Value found -0.08 mag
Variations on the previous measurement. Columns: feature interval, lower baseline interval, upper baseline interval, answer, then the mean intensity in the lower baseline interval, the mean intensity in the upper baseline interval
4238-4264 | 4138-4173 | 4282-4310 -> -0.04 mag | 2.36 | 2.1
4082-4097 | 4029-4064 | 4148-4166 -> 0.28 mag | 2.44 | 2.5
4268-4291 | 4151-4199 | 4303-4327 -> 0.01 mag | 2.32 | 2.12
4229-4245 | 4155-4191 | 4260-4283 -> 0.02 mag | 2.32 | 2.14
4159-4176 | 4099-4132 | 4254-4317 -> -0.07 mag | 2.1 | 2.14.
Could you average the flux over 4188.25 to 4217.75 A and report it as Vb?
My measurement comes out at 2.19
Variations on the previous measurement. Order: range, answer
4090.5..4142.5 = 2.08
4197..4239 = 2.13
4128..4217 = 2.27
